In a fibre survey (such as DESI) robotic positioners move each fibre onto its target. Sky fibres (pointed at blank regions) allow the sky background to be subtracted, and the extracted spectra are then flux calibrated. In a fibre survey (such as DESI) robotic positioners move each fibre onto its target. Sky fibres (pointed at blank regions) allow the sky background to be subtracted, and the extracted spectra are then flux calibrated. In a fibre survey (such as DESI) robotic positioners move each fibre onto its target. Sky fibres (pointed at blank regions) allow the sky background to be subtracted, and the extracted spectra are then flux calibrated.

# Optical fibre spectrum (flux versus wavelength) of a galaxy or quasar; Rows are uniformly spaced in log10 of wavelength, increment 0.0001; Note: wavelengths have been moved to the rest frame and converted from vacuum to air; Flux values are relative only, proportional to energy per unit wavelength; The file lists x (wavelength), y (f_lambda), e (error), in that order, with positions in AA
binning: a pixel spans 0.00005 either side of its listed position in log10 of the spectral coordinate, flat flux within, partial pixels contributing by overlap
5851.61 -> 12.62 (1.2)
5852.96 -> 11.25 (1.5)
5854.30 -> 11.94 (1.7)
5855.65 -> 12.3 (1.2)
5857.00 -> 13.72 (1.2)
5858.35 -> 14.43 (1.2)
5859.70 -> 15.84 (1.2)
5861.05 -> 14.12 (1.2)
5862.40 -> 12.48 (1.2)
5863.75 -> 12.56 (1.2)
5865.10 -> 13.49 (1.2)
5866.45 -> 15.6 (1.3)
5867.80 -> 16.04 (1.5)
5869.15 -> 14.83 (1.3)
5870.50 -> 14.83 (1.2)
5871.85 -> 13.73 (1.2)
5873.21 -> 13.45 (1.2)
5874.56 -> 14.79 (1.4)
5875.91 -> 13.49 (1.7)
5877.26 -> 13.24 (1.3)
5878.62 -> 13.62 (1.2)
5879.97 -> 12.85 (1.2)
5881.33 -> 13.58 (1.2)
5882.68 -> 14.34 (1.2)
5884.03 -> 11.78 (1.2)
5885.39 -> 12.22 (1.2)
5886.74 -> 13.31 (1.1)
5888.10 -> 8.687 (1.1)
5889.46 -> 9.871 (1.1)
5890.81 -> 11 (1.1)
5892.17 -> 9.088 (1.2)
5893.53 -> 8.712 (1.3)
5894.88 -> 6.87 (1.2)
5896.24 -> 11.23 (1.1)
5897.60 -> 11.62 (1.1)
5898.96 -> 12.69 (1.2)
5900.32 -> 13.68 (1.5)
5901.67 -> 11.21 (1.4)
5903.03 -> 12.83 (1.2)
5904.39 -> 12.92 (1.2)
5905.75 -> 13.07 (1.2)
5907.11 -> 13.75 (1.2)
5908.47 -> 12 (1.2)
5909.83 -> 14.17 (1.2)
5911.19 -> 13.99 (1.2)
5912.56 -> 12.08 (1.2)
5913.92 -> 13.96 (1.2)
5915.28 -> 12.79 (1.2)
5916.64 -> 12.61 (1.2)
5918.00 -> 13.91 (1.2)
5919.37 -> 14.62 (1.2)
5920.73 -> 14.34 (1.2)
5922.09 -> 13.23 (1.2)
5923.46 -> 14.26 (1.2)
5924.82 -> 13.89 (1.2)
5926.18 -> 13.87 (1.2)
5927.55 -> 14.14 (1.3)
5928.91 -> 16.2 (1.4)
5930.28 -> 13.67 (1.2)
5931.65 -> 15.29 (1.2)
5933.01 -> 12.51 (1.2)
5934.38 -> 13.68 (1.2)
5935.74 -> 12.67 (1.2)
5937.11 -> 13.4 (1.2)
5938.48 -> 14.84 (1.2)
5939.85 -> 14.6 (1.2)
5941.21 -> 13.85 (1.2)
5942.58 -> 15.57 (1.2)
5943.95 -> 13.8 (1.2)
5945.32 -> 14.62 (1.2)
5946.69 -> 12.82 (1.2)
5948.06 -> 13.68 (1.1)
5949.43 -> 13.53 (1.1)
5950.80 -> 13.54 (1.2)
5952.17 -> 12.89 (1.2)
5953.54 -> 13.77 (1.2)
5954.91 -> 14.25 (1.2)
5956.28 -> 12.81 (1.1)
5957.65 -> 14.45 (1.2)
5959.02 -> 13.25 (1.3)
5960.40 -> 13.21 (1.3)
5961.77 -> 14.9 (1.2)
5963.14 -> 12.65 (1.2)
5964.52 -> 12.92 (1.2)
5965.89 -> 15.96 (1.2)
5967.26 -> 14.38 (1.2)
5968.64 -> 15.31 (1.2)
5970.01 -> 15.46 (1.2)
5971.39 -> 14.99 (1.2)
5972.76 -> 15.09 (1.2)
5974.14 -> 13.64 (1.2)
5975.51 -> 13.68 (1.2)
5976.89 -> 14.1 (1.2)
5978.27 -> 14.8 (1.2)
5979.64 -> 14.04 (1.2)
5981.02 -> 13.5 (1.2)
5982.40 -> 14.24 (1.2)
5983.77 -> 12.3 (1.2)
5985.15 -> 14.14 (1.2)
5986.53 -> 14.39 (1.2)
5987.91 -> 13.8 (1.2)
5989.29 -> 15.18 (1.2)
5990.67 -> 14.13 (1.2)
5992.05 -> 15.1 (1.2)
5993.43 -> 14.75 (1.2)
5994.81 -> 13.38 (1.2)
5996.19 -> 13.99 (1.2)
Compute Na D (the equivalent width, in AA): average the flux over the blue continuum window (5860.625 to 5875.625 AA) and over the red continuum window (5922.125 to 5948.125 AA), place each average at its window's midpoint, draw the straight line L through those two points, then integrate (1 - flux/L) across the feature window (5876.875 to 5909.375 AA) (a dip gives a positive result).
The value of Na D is 5.2 AA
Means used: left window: 14.2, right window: 14.1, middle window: 11.8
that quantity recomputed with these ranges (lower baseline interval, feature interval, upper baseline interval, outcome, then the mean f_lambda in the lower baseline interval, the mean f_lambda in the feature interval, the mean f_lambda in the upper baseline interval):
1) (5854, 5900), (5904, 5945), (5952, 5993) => -1.2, 12.7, 13.8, 14.1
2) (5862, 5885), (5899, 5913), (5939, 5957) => 0.9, 13.8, 13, 13.8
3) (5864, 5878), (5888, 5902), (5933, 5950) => 3.6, 14.3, 10.5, 13.9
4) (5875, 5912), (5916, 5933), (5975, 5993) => -1.8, 12.1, 14.1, 14.1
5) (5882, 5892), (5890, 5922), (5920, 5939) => 0.8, 11.5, 12.3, 14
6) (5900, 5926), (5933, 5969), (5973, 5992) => -0.3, 13.3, 13.9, 14.1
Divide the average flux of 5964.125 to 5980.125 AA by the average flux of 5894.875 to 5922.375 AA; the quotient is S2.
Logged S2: 1.13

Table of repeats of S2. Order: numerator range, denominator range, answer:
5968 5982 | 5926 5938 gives 1.04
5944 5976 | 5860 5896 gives 1.11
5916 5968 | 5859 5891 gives 1.04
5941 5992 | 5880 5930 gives 1.12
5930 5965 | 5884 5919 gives 1.15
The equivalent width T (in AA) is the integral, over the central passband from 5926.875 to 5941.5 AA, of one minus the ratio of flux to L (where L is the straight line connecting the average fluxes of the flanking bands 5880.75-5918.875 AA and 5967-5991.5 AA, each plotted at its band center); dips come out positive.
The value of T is -1.18 AA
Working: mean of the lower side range 12.1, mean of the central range 14.1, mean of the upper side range 14.3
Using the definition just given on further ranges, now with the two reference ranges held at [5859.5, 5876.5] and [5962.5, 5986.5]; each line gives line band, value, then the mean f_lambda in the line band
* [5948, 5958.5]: 0.44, 13.6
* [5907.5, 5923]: 0.83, 13.4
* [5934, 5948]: 0.22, 14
